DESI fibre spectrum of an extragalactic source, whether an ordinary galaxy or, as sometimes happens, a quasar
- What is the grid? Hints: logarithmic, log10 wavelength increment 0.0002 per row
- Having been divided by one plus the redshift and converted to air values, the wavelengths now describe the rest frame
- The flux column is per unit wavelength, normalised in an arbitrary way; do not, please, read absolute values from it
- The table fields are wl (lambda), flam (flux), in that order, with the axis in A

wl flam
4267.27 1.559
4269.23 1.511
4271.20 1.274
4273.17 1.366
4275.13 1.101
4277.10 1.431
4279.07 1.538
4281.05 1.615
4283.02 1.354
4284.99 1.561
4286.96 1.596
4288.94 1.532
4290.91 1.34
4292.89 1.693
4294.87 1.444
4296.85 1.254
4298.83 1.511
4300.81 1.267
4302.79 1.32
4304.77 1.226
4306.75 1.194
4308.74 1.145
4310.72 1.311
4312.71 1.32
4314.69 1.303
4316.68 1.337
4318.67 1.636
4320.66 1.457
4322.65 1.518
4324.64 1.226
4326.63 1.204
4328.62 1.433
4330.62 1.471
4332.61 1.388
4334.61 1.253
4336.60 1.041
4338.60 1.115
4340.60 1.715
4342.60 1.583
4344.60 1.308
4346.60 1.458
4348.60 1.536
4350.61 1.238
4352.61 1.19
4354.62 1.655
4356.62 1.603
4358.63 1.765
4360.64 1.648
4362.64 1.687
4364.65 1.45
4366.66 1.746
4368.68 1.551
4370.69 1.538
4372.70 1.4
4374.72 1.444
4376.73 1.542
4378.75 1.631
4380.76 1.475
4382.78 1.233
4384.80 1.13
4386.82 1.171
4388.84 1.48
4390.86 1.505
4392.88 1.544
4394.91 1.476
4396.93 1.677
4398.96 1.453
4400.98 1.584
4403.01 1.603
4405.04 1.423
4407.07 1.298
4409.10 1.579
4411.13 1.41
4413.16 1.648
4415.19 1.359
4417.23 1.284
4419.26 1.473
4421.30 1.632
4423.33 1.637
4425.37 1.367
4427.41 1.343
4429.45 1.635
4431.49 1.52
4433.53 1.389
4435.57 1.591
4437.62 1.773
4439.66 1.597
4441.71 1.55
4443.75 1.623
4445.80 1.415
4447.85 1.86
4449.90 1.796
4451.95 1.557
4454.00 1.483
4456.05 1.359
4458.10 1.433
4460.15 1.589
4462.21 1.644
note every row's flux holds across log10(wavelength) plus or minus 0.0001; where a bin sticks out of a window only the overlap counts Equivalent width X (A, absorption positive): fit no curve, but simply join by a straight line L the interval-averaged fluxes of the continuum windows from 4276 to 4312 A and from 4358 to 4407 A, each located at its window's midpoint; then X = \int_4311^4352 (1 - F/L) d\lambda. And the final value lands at 2.0 A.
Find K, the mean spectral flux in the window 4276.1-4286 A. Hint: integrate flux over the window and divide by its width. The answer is 1.5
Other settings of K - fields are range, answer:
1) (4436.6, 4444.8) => 1.64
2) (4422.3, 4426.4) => 1.5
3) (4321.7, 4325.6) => 1.37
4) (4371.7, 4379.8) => 1.5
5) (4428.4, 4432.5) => 1.58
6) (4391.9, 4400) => 1.54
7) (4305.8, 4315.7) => 1.25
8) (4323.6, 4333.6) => 1.35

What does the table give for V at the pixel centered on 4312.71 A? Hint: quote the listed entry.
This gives 1.32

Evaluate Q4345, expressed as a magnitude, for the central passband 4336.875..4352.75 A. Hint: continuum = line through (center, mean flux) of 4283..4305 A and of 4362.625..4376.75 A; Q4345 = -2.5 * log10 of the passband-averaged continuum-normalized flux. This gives 0.086 mag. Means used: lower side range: 1.43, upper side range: 1.53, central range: 1.39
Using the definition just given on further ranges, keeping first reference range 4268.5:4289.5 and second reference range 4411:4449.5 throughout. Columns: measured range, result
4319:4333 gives 0.06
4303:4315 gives 0.17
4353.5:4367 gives -0.10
